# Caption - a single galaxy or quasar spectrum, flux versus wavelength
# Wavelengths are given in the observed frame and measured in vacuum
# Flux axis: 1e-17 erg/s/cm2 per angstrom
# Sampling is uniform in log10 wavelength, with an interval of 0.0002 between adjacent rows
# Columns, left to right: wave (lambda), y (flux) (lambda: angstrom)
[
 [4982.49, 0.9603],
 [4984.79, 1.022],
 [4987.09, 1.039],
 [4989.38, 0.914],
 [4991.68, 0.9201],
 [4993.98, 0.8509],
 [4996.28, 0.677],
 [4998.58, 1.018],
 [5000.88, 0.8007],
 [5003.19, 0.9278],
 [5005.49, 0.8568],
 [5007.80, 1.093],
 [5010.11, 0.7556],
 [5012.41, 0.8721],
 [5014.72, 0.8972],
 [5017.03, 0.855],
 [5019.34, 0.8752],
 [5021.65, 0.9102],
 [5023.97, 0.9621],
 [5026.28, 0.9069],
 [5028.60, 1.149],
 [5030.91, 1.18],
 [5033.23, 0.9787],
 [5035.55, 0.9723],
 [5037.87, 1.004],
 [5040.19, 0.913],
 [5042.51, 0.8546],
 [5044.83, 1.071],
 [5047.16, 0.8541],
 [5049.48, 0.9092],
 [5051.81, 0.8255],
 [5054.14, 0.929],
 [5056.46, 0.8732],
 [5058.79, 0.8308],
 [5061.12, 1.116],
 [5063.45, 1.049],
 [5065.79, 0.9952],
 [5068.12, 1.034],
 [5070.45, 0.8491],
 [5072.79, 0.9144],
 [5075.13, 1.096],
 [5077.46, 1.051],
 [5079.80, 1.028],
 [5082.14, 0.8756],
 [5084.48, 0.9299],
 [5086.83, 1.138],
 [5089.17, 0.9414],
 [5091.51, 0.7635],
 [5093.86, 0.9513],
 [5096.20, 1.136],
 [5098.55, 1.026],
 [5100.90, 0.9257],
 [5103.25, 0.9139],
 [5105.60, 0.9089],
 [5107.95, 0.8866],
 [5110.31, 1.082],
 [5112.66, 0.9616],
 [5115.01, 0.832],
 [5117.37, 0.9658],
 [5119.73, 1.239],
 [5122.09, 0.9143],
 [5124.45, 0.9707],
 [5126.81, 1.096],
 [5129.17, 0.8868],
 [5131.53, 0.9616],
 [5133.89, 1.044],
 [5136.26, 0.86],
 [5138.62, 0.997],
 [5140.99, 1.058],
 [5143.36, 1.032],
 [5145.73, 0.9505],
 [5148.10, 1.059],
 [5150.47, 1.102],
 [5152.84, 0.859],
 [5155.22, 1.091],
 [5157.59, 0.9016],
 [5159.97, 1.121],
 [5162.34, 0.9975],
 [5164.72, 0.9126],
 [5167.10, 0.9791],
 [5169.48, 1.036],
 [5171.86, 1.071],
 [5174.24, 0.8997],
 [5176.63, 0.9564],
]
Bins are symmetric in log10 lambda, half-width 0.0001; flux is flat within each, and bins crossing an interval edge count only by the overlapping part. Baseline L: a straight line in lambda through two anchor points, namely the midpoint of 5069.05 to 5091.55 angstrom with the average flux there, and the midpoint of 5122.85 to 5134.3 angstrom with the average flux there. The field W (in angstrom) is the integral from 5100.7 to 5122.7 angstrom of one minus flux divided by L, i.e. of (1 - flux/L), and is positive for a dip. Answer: 0.3 angstrom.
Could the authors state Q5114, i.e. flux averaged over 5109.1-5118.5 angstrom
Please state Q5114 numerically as 0.96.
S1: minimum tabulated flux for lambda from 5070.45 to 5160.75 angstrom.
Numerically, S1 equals 0.7635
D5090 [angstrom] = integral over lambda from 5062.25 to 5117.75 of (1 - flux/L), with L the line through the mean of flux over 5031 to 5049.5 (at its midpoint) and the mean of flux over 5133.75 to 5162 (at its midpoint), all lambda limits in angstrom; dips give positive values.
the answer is 0.66 angstrom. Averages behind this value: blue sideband 0.96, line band 0.969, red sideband 1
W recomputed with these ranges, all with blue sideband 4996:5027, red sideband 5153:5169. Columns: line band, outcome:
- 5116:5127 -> -0.71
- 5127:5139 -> 0.19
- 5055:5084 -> -1.35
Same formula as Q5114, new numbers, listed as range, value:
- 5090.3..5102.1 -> 0.96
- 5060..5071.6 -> 1.01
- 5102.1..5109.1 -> 0.903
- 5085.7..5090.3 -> 1.04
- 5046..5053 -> 0.863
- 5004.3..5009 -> 0.972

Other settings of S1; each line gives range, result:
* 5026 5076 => 0.8255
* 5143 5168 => 0.859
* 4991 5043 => 0.677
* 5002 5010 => 0.8568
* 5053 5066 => 0.8308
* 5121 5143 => 0.86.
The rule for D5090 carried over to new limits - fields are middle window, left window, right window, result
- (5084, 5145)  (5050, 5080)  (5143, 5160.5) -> 0.8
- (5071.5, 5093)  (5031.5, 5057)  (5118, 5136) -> -0.1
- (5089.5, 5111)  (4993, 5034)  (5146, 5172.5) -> 0.5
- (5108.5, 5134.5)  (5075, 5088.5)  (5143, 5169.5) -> 0.4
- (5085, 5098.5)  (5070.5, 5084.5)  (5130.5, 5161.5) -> -0.1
